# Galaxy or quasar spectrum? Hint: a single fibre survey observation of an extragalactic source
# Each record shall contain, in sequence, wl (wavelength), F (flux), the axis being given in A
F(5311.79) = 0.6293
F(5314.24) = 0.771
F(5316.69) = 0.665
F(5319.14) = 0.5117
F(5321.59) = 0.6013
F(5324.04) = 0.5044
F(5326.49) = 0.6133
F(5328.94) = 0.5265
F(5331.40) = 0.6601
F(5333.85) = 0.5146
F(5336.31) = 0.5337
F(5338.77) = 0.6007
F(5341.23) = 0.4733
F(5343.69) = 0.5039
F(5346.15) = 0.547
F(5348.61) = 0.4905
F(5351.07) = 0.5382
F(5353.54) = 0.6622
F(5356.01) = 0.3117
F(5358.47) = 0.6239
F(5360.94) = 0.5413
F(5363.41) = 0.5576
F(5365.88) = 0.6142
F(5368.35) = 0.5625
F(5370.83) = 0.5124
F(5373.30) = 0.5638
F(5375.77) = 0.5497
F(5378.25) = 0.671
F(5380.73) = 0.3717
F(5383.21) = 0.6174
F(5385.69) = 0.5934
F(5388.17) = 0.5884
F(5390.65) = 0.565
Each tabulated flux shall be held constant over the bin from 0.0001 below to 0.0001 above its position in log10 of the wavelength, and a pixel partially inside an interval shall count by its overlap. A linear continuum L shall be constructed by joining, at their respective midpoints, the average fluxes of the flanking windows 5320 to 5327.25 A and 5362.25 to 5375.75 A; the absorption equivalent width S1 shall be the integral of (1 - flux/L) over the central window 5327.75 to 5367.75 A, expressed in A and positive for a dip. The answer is 1.4 A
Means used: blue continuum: 0.568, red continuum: 0.561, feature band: 0.544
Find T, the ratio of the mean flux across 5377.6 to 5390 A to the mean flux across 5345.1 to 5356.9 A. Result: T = 1.09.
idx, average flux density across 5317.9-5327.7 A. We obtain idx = 0.558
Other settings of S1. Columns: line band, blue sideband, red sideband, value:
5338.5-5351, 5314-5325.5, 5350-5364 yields 0.9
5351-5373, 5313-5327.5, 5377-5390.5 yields 1.3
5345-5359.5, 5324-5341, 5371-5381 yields 0.8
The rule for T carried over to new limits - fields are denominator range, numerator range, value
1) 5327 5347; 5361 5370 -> 1.04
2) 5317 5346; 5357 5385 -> 1.01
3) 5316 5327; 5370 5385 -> 0.96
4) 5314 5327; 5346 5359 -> 0.87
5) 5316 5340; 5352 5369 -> 0.97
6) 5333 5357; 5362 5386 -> 1.08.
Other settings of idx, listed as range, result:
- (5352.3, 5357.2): 0.488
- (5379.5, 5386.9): 0.527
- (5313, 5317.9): 0.717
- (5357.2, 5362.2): 0.581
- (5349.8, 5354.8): 0.597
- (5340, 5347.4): 0.508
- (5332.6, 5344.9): 0.526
